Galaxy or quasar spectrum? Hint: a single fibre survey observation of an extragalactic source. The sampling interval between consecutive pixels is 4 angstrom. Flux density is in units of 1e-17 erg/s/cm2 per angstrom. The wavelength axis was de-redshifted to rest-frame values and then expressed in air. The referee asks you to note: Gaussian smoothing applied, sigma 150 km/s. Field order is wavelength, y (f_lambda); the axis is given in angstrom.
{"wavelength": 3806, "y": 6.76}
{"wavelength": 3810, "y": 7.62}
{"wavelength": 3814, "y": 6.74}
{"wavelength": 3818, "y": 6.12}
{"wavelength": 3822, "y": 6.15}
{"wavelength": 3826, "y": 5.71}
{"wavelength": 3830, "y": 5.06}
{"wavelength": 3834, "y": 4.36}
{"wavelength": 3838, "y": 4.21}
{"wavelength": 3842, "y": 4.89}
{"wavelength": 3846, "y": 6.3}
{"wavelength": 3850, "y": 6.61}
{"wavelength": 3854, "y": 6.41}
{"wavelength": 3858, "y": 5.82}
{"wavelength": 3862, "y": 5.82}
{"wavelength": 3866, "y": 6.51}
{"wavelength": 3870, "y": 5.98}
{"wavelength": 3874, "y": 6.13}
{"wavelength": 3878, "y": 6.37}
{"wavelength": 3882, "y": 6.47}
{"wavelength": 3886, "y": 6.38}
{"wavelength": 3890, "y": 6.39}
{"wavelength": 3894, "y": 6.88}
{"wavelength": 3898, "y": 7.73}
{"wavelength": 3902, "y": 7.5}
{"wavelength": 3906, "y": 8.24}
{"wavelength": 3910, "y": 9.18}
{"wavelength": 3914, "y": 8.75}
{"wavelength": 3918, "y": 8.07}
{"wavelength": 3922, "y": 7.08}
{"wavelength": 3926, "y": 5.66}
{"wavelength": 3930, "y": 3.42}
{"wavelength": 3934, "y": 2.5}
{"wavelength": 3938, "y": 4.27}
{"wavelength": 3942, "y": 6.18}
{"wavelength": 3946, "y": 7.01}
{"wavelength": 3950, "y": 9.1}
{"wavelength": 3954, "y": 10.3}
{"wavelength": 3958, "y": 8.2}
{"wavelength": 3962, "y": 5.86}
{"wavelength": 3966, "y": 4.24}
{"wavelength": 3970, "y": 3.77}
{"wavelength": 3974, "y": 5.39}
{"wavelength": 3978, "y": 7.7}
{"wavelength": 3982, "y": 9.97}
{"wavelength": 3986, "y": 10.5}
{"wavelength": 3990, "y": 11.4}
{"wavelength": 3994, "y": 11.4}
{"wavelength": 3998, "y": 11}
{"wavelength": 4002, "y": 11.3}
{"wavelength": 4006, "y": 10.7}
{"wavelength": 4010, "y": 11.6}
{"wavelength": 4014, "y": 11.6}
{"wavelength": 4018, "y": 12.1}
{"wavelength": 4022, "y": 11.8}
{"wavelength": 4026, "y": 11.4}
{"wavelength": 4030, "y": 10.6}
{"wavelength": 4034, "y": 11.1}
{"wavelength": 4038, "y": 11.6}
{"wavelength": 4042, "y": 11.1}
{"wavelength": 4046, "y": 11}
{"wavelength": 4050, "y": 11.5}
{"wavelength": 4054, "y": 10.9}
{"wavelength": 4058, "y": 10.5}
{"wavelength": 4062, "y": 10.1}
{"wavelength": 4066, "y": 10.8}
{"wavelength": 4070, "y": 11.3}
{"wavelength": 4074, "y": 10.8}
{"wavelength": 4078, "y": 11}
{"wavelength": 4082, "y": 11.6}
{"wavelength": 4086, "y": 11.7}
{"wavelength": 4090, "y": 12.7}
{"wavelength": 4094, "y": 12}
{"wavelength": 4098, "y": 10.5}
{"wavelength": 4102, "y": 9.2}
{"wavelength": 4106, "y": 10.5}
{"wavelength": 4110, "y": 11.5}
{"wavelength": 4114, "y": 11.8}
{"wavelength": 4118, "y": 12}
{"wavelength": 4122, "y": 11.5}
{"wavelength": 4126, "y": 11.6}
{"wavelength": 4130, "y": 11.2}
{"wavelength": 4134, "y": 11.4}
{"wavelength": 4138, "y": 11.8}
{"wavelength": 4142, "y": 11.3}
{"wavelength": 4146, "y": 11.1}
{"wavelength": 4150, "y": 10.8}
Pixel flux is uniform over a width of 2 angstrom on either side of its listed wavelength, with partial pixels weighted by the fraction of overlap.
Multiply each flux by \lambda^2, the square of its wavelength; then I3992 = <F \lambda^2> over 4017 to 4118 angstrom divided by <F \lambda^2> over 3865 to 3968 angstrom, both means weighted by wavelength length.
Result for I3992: 1.80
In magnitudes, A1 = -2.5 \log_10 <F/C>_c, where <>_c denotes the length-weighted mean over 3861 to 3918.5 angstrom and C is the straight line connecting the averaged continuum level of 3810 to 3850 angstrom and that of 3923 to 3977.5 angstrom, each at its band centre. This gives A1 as -0.219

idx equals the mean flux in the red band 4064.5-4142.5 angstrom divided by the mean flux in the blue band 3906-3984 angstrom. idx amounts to 1.69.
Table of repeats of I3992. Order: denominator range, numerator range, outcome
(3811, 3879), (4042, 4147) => 2.17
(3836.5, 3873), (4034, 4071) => 2.07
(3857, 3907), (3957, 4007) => 1.36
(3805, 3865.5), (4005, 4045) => 2.12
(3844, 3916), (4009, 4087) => 1.77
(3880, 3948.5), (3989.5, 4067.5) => 1.80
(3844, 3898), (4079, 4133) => 2.01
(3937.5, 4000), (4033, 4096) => 1.47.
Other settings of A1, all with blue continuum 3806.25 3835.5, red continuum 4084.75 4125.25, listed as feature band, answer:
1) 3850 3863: 0.10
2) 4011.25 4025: -0.21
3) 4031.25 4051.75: -0.11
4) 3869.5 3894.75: 0.13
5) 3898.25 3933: 0.09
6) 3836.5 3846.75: 0.27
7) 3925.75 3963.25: 0.31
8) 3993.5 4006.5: -0.18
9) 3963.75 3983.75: 0.40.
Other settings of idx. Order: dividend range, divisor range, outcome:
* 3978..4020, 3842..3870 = 1.79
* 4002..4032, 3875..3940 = 1.74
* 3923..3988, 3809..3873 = 1.11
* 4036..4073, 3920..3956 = 1.78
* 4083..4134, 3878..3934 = 1.65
